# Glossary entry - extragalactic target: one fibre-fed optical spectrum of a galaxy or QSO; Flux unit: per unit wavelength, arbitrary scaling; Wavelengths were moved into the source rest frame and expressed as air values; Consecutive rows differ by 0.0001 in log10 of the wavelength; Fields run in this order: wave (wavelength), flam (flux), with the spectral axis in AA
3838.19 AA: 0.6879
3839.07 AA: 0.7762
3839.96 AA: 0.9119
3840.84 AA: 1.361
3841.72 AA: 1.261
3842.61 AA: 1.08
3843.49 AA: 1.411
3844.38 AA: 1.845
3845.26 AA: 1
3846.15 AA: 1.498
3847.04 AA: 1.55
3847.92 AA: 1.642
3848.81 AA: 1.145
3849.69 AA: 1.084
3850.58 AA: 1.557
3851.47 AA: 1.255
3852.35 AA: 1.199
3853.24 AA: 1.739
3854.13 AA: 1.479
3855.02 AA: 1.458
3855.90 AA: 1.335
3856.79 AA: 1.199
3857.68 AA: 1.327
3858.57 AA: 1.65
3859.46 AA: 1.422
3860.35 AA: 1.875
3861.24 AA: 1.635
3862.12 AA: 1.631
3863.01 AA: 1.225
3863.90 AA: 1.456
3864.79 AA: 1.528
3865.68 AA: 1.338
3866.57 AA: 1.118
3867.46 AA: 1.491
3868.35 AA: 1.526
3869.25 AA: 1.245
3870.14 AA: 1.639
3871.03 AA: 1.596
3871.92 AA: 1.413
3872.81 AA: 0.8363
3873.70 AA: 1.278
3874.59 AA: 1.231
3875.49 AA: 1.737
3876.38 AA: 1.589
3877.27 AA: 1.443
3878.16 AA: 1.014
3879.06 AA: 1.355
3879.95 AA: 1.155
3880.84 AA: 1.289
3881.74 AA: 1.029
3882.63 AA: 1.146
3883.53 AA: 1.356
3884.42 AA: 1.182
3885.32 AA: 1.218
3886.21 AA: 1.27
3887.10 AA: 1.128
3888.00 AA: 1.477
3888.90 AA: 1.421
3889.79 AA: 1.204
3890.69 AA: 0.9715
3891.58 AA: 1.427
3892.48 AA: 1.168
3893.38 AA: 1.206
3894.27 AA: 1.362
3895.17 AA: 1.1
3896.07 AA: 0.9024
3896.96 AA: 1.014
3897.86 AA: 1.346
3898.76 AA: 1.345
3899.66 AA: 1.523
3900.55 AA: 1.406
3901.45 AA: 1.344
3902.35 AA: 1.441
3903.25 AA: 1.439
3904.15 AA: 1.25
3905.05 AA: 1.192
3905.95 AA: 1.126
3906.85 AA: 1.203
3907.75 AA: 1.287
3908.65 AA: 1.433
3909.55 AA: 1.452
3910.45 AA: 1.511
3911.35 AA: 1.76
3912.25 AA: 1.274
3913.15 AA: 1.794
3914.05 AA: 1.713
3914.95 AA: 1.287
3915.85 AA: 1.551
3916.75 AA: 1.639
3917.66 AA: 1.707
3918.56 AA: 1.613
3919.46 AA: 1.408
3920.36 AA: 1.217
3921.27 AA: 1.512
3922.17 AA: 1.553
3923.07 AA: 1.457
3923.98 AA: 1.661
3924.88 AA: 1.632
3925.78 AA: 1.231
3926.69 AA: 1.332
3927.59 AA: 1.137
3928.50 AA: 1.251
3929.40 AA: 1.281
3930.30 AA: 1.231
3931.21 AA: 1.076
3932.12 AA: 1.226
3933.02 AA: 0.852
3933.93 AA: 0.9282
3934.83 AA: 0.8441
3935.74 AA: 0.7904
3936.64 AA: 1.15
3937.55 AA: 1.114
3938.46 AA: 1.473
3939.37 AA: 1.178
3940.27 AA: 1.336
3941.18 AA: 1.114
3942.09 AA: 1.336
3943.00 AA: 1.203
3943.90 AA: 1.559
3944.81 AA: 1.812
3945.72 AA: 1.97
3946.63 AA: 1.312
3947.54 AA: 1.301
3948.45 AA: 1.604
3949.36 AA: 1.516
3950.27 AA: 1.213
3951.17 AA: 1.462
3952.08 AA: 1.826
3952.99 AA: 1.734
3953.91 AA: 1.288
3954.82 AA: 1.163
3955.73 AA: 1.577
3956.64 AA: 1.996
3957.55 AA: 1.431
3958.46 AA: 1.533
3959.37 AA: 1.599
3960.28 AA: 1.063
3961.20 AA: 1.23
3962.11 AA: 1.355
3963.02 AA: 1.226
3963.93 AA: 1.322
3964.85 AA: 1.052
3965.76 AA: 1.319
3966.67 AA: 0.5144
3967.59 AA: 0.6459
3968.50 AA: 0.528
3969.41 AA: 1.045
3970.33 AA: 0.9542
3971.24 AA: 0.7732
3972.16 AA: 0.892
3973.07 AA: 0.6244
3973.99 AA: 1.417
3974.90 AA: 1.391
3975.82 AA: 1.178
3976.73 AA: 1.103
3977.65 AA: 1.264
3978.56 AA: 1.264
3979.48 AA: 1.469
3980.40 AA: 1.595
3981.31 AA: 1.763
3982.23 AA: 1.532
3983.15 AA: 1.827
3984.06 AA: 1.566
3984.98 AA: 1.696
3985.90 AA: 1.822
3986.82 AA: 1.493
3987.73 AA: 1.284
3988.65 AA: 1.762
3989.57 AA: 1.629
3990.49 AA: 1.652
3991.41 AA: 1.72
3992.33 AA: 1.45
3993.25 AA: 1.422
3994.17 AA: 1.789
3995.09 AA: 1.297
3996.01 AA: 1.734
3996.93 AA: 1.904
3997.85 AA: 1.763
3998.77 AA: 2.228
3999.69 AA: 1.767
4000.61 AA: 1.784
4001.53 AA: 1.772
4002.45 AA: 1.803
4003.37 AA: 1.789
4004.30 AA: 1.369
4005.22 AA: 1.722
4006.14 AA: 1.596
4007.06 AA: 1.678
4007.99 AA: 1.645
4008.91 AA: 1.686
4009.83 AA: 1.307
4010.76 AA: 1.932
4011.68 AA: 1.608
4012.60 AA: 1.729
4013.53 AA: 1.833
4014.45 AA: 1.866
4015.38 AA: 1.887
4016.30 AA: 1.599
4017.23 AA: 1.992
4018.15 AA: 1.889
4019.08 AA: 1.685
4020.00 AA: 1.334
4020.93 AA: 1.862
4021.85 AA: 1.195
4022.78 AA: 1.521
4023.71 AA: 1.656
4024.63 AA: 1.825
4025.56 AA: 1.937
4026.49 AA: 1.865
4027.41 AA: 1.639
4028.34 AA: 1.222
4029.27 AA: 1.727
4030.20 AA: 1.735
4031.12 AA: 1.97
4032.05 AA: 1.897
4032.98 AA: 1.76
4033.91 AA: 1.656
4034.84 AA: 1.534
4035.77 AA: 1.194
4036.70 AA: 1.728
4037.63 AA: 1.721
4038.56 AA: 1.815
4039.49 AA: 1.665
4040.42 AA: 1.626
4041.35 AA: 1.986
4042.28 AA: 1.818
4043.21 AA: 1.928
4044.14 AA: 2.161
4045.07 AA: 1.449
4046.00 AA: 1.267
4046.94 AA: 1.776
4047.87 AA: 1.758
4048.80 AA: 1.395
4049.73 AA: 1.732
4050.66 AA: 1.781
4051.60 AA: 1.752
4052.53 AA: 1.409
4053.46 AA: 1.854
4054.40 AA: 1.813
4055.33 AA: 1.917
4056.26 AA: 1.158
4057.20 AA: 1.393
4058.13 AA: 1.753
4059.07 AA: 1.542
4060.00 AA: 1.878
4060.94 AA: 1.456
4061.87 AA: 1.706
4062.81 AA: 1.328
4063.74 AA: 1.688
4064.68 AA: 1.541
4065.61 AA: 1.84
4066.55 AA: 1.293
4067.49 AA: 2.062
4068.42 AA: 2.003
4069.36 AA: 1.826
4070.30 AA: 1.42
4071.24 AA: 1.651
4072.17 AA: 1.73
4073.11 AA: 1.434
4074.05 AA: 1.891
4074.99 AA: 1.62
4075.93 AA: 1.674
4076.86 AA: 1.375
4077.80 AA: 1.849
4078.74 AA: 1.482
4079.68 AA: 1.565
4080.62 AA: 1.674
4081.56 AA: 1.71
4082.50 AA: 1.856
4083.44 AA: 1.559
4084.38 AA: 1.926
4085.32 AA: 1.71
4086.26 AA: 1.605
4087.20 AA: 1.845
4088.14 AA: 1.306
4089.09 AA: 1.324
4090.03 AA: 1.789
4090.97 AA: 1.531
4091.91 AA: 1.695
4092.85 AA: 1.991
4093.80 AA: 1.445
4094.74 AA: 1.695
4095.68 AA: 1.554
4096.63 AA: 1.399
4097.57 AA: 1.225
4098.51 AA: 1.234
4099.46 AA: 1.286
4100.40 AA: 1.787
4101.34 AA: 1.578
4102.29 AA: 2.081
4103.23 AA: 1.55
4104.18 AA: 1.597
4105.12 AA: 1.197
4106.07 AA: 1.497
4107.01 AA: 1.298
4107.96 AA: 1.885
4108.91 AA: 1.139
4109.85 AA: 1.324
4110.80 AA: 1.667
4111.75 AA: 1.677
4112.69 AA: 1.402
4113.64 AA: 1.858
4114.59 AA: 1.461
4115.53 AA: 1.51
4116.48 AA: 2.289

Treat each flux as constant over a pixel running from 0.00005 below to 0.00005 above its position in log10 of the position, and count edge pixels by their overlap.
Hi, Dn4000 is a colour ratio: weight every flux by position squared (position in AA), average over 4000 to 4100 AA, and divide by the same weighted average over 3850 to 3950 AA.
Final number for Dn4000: 1.3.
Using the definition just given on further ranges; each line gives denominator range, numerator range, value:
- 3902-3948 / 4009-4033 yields 1.32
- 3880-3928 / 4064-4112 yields 1.30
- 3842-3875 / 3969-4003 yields 1.14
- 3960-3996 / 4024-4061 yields 1.33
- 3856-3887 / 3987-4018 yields 1.33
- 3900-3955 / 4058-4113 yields 1.26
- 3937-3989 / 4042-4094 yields 1.30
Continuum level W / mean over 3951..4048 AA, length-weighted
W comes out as 1.55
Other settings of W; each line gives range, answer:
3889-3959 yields 1.36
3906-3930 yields 1.45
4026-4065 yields 1.67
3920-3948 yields 1.29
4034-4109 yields 1.63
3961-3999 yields 1.37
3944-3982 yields 1.3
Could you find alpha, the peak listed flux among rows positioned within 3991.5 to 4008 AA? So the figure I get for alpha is 2.228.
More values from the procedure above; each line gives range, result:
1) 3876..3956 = 1.97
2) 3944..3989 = 1.996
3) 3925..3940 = 1.473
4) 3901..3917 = 1.794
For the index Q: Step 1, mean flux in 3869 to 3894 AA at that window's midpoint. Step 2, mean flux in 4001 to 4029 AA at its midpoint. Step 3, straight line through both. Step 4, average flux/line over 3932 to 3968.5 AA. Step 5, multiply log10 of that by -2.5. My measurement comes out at 0.152 mag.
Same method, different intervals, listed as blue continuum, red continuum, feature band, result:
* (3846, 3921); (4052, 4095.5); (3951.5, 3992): 0.12 mag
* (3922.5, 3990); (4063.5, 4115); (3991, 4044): -0.18 mag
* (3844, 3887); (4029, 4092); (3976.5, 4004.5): -0.04 mag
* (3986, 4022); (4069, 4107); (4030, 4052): -0.04 mag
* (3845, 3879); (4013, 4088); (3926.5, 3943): 0.30 mag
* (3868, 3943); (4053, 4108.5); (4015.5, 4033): -0.12 mag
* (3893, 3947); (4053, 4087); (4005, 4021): -0.11 mag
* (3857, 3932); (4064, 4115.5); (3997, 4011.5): -0.15 mag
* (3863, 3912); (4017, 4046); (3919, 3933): 0.07 mag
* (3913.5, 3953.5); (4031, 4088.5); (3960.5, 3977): 0.37 mag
